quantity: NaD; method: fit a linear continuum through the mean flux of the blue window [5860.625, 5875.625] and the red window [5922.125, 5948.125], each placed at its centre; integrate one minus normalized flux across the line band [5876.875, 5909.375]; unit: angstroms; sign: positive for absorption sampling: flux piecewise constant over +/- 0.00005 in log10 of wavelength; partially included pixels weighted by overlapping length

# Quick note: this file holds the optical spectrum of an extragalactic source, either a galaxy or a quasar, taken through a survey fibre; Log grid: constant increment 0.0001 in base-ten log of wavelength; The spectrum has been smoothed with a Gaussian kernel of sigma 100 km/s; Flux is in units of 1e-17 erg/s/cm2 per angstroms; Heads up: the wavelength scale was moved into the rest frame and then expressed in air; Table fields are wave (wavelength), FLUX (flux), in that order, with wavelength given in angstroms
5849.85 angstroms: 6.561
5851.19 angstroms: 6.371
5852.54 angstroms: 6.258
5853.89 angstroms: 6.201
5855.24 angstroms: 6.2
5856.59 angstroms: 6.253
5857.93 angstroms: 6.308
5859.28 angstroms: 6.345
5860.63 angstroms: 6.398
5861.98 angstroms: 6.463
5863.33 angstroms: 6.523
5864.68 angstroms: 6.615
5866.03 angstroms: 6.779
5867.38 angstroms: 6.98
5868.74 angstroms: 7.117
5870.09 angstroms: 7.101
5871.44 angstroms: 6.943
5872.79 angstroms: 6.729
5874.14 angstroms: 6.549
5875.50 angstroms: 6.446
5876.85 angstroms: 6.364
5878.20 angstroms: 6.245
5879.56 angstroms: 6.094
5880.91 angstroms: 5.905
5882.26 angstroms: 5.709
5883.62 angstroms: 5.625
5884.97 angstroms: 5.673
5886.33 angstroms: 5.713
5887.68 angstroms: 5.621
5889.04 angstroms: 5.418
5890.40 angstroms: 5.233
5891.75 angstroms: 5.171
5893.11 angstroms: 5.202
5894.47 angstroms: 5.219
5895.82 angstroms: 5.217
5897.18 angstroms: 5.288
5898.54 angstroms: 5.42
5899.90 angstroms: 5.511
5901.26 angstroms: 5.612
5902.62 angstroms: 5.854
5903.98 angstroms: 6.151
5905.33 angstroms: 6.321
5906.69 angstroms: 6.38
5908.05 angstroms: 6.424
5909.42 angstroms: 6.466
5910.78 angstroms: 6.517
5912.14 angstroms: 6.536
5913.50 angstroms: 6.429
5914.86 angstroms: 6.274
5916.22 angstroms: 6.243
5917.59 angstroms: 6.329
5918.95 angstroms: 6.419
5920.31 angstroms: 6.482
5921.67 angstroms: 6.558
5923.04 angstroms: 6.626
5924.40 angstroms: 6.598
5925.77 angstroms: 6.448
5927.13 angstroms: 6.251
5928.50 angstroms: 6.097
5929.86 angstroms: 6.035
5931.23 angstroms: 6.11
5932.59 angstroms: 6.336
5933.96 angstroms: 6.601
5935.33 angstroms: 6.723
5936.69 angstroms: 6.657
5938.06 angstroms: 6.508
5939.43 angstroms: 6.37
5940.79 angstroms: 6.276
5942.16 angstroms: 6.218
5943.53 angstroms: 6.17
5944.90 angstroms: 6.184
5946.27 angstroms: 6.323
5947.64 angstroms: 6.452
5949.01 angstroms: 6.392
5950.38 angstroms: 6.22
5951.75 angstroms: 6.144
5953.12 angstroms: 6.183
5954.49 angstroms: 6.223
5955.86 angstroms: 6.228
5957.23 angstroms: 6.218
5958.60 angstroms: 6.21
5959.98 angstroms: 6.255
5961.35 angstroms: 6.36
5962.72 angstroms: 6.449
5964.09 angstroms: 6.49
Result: 4.31 angstroms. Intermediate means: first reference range 6.74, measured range 5.72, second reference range 6.37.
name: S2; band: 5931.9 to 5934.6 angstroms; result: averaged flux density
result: 6.47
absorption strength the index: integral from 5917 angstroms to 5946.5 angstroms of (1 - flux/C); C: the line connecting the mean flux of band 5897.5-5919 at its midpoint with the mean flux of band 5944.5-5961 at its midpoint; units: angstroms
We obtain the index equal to -0.8 angstroms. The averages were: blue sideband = 6.16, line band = 6.38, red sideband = 6.26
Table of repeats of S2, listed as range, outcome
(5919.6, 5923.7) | 6.55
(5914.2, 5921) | 6.35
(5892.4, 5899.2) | 5.27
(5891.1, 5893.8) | 5.18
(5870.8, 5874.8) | 6.75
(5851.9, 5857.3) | 6.23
